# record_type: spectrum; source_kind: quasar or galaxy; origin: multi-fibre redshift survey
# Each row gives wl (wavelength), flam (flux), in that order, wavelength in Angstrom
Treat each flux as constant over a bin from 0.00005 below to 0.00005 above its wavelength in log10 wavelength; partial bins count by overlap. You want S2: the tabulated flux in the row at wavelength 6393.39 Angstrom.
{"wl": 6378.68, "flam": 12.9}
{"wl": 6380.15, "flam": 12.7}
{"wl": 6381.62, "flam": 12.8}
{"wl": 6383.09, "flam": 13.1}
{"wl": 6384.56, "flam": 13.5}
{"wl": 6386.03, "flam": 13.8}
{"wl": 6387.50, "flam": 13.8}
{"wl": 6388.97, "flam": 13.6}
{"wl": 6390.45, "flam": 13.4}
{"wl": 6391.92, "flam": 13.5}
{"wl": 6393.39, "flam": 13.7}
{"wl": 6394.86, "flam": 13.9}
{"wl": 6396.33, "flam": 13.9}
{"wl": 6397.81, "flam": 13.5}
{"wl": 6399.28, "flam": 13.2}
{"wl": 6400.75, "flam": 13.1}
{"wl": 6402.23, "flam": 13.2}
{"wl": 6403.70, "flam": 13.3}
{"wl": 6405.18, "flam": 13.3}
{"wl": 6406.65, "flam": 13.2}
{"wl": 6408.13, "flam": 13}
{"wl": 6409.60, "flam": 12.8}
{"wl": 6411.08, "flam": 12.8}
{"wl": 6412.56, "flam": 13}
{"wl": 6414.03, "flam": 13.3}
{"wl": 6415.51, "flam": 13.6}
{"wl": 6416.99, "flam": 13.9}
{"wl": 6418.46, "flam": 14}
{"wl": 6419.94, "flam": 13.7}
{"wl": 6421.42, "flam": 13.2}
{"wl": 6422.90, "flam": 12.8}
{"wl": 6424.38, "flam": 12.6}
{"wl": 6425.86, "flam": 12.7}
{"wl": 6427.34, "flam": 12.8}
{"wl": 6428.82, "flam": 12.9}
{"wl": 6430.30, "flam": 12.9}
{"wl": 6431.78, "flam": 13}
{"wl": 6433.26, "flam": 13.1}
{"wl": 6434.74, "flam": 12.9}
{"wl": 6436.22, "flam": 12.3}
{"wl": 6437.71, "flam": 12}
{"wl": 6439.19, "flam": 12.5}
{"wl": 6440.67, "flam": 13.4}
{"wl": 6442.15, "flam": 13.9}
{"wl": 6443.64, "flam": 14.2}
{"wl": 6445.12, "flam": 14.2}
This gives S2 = 13.7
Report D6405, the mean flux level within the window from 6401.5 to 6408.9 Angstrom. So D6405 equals 13.2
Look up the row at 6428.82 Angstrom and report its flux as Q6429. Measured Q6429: 12.9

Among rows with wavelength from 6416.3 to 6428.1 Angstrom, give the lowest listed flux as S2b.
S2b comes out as 12.6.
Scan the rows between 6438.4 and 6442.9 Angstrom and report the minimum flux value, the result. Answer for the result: 12.5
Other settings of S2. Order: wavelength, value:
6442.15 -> 13.9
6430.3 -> 12.9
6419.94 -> 13.7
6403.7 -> 13.3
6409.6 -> 12.8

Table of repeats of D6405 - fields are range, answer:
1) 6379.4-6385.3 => 13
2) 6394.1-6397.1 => 13.9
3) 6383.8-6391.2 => 13.6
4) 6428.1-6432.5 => 12.9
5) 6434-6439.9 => 12.4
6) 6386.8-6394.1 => 13.6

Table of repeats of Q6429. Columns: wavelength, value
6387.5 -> 13.8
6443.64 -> 14.2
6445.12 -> 14.2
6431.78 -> 13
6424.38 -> 12.6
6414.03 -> 13.3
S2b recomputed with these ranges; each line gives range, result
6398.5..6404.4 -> 13.1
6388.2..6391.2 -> 13.4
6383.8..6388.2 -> 13.5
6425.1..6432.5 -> 12.7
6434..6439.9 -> 12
